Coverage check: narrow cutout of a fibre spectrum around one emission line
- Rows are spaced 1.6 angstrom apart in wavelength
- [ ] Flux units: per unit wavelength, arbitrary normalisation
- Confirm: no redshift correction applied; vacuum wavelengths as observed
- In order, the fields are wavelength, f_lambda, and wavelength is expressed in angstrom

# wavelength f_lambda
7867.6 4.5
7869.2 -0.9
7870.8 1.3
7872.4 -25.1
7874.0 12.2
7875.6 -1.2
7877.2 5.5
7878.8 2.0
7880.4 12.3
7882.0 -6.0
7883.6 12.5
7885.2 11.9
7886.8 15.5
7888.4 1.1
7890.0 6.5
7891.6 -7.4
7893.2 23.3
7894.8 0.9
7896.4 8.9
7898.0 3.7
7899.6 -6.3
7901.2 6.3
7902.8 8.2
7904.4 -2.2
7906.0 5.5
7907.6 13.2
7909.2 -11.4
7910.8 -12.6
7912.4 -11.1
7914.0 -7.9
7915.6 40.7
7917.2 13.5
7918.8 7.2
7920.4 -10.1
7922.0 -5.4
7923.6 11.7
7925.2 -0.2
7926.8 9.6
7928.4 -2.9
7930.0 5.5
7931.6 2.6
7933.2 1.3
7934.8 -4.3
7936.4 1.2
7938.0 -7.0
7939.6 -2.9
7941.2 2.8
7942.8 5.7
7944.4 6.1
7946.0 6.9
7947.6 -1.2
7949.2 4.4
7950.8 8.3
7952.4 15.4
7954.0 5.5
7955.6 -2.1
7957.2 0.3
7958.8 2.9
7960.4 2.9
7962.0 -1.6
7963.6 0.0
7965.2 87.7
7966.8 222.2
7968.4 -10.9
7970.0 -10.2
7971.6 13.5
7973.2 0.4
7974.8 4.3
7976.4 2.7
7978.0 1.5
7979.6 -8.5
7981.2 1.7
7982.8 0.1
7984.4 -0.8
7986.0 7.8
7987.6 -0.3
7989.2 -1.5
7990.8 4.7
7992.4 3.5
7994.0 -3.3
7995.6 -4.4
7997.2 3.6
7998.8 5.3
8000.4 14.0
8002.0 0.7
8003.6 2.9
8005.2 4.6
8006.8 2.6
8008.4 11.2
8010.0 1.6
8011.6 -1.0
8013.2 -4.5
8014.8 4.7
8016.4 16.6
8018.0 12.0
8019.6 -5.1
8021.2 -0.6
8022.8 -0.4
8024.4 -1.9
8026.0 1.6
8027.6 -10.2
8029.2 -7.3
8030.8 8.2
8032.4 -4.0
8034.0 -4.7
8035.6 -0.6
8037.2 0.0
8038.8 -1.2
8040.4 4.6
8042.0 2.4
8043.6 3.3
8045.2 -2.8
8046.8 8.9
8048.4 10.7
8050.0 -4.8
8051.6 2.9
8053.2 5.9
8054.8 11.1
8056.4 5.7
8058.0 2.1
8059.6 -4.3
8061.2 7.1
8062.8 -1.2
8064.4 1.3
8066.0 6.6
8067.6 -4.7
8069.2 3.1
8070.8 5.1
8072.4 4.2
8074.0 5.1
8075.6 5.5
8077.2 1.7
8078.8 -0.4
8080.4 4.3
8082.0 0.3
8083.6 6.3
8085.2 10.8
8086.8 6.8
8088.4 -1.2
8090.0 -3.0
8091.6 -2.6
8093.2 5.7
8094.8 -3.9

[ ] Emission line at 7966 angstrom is [O III]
